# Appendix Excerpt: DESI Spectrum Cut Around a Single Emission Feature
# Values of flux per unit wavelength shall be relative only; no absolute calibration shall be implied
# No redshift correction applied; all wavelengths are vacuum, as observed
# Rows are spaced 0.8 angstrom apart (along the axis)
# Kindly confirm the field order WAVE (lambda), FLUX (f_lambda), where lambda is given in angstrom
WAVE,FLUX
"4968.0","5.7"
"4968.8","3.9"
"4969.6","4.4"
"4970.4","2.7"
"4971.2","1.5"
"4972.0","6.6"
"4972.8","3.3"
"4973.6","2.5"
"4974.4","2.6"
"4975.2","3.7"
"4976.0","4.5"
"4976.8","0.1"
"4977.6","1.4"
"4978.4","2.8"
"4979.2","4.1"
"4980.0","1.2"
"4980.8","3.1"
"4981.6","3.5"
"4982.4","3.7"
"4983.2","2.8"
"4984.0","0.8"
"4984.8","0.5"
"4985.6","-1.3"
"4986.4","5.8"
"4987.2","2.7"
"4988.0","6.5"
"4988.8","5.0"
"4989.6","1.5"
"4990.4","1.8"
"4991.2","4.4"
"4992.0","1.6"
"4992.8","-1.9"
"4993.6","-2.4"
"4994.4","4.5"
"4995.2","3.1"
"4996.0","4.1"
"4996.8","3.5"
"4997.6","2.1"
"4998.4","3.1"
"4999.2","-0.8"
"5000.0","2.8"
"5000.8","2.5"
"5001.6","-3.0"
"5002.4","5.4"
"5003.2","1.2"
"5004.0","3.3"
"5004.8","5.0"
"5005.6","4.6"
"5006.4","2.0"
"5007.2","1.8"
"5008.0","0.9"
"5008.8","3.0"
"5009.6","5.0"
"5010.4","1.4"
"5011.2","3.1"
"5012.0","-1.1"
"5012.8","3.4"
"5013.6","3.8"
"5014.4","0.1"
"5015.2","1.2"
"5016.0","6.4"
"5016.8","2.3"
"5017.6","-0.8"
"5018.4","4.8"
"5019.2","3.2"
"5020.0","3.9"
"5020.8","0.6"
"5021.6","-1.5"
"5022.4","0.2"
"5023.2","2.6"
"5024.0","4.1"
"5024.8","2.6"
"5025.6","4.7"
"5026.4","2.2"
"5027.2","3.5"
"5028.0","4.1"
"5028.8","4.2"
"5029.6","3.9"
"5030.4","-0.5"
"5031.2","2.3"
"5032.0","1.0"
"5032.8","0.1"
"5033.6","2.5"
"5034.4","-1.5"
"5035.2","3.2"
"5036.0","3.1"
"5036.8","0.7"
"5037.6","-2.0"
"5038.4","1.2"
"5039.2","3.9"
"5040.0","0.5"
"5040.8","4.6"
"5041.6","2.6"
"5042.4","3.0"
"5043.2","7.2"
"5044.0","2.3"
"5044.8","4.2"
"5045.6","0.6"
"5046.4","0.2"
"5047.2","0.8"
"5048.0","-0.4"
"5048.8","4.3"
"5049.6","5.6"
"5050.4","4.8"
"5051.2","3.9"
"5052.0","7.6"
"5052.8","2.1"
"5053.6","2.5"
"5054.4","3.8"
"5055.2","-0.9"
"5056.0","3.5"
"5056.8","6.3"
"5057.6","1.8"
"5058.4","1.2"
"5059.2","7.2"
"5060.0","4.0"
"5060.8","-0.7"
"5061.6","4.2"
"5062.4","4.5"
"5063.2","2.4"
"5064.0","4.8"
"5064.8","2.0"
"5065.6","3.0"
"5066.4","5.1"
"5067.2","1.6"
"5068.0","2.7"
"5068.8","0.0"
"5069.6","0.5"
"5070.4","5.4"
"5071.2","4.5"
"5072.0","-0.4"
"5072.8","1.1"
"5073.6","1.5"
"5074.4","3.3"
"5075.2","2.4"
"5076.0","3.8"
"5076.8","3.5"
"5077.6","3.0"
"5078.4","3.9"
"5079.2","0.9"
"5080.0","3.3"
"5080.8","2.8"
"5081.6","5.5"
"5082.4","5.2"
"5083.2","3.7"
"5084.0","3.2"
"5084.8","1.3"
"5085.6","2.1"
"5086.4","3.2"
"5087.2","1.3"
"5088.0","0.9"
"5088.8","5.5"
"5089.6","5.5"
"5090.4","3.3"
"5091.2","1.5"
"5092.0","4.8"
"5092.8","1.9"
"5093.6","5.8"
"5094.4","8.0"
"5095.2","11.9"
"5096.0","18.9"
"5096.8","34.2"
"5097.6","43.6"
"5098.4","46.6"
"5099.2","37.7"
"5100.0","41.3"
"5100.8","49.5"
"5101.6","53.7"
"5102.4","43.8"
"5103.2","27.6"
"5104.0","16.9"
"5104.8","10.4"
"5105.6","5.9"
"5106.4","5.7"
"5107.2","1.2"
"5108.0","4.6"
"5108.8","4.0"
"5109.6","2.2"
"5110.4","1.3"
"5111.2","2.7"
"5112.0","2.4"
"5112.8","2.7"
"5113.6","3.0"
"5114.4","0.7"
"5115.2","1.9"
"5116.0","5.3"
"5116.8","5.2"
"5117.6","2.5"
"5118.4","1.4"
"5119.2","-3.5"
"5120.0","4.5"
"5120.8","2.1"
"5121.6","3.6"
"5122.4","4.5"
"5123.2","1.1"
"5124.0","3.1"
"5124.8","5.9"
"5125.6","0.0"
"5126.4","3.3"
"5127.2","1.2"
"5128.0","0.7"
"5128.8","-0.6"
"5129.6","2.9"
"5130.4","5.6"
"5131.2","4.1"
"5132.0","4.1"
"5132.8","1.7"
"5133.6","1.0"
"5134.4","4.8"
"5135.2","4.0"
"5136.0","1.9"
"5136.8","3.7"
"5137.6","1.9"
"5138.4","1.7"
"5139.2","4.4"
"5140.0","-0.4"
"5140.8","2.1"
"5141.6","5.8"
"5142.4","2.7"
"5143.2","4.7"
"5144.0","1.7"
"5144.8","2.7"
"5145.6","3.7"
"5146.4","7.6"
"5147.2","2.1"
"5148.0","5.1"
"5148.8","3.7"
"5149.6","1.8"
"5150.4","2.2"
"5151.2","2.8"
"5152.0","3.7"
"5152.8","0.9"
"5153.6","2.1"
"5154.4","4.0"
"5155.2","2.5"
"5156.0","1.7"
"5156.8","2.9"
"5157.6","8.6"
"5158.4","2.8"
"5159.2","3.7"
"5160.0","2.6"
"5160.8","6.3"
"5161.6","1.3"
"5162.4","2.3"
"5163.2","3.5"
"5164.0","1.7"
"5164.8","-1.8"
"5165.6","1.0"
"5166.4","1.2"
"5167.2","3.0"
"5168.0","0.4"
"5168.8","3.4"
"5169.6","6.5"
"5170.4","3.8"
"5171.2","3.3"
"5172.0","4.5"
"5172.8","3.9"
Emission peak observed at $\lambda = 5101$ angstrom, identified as [O II] 3727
